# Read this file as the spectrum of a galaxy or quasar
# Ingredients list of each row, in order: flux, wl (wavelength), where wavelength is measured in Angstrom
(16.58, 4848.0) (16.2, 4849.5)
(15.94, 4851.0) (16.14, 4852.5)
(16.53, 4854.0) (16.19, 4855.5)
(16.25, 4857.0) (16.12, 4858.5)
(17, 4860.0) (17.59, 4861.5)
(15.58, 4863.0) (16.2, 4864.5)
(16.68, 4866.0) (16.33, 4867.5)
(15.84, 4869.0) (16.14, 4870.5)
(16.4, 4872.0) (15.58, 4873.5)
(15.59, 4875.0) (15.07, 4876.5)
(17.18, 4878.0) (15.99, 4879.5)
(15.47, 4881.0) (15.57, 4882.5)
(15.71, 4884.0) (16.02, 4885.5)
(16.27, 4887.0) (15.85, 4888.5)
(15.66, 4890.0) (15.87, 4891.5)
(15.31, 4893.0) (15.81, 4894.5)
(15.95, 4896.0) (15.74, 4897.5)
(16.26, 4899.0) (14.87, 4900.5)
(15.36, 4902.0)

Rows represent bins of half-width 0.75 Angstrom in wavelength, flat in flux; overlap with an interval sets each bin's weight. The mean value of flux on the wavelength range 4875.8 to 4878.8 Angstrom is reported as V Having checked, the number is 16.1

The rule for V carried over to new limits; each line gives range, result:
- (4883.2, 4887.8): 16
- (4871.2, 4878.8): 16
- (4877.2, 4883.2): 16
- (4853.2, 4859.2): 16.3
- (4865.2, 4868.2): 16.5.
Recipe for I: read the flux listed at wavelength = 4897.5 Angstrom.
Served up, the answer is 15.74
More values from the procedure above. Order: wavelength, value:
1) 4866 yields 16.68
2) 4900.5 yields 14.87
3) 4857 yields 16.25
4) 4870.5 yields 16.14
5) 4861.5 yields 17.59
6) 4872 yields 16.4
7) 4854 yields 16.53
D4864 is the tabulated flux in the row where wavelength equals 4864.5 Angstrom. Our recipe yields 16.2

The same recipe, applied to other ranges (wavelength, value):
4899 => 16.26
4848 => 16.58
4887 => 16.27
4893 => 15.31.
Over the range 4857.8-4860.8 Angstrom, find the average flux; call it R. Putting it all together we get 16.6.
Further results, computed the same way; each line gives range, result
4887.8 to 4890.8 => 15.8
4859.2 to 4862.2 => 17.3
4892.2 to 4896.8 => 15.7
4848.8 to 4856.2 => 16.2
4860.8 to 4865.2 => 16.4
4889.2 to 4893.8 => 15.6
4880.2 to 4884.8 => 15.6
